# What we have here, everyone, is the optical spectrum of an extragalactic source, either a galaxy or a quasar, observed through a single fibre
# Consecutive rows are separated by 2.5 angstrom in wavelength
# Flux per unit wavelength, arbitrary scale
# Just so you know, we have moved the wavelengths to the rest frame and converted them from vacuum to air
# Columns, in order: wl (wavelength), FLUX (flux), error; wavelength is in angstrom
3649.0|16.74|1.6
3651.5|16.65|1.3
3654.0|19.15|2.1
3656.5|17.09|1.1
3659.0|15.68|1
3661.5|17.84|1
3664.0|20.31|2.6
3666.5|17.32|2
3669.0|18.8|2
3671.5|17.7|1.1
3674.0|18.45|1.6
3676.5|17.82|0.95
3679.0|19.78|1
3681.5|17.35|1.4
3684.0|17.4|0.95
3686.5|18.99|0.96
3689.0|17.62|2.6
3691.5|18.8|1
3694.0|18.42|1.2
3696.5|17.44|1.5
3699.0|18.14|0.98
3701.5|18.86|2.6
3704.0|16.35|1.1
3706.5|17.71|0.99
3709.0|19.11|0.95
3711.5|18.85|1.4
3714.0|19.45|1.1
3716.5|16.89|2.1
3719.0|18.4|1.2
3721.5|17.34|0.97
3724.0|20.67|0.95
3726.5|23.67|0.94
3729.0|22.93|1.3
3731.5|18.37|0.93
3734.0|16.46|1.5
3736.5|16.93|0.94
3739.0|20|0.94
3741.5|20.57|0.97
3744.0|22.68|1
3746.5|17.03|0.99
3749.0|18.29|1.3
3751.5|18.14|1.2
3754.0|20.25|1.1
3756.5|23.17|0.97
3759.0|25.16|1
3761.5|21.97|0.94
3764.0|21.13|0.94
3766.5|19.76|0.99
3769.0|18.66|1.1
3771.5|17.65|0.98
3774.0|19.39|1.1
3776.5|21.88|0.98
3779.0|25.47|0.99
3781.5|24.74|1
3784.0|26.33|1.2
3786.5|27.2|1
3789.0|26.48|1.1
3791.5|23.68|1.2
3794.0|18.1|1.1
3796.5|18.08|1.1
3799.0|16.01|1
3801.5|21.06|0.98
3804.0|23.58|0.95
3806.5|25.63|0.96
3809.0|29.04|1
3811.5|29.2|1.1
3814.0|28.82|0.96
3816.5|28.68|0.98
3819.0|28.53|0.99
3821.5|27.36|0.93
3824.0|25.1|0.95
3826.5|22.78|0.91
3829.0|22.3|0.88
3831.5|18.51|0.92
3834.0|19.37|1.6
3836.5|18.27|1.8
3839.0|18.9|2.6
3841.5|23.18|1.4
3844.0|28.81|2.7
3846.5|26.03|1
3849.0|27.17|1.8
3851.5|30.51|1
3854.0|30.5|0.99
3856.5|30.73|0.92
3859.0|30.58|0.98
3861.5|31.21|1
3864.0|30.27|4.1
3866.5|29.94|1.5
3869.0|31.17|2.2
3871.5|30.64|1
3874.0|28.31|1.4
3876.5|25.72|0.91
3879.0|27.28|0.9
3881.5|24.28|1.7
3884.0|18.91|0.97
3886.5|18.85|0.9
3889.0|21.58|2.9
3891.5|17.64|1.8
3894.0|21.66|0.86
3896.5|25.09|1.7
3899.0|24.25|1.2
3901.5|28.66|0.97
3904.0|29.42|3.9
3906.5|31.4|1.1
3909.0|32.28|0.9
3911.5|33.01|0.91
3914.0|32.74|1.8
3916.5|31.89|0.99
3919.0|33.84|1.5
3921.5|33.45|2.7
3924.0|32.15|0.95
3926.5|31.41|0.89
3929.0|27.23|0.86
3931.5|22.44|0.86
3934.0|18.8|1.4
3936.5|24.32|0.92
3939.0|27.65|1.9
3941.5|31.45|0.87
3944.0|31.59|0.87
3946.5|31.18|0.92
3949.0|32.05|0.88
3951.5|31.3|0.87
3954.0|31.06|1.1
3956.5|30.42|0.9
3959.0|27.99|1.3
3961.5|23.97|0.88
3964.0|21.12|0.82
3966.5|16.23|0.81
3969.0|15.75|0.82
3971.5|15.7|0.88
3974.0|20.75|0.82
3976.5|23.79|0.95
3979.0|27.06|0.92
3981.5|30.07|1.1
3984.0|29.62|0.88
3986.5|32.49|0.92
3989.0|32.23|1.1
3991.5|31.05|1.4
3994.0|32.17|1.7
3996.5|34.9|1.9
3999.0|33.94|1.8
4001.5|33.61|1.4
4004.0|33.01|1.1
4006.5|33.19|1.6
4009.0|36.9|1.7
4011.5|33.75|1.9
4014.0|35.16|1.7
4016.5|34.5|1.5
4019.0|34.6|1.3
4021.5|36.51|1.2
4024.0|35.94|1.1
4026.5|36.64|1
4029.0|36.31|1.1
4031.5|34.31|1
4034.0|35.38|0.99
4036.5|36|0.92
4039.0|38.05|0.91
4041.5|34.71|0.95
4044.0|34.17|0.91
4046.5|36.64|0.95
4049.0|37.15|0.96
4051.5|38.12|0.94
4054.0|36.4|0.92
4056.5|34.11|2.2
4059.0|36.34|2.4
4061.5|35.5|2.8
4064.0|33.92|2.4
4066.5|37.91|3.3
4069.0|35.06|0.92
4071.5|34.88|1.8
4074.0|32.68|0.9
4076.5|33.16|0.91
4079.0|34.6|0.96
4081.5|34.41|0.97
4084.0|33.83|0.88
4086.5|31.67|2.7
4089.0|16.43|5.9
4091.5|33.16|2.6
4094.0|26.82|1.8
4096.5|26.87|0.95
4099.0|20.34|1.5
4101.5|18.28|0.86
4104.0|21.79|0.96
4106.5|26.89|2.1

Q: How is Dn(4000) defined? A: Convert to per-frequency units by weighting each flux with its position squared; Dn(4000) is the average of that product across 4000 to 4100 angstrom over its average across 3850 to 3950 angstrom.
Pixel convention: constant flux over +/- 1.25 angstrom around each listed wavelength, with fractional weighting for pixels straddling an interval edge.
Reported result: 1.30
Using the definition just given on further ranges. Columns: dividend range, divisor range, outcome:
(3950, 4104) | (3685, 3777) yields 1.88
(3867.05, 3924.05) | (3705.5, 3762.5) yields 1.52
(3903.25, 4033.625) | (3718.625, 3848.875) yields 1.49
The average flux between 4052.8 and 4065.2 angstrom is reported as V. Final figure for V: 35.3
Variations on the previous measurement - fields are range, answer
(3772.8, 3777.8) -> 20.7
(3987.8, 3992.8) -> 31.6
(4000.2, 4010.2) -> 34.2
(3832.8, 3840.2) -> 18.8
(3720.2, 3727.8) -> 20.6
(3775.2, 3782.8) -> 24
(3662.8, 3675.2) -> 18.5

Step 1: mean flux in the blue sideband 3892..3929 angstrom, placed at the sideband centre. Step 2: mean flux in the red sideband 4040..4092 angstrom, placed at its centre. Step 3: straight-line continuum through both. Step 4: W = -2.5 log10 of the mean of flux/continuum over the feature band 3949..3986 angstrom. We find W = 0.24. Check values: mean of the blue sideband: 29.7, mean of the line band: 25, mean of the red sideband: 34.1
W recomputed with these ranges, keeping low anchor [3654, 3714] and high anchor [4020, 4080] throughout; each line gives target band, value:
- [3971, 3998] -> 0.14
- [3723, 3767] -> 0.03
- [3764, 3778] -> 0.13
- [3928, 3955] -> 0.09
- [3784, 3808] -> 0.05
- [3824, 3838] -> 0.21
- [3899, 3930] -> -0.07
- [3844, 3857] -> -0.11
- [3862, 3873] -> -0.14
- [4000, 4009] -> -0.01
